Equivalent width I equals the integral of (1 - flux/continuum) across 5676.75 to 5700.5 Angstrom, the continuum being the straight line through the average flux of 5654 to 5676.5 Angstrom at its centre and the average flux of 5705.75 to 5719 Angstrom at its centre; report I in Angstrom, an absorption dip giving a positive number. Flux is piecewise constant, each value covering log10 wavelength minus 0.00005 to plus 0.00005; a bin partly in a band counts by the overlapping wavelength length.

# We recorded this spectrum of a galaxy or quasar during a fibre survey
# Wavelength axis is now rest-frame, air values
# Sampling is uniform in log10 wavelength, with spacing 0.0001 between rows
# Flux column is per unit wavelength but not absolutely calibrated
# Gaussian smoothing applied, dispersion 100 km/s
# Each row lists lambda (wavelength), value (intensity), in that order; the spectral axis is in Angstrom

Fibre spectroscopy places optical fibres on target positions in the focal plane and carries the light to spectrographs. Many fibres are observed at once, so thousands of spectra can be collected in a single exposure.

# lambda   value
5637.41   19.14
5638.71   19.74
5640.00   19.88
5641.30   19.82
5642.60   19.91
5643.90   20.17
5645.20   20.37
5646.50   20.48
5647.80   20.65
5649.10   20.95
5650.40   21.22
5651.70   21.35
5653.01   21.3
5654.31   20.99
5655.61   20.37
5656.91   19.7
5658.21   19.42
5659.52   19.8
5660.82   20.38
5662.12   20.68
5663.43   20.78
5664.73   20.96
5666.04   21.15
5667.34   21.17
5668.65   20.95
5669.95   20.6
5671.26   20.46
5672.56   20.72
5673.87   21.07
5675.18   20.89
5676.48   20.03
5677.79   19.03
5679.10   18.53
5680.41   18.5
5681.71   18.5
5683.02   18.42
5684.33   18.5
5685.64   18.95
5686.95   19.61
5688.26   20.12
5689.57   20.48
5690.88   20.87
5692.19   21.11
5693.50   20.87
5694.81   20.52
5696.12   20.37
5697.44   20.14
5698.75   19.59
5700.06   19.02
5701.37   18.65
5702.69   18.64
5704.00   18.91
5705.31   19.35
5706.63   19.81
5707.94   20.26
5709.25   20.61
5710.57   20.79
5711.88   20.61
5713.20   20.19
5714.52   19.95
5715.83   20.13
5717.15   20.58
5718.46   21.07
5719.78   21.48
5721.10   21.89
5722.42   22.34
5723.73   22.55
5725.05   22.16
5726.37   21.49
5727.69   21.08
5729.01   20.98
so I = 1.0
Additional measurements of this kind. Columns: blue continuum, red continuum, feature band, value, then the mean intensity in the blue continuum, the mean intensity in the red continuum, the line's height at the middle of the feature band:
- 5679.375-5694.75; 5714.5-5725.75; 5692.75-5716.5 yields 0.8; 19.6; 21.4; 20.6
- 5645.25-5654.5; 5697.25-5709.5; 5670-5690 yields 0.5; 20.9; 19.5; 20.1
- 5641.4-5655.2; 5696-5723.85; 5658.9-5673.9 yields -0.1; 20.7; 20.3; 20.6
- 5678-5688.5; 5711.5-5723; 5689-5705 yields -0.2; 18.8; 20.9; 19.7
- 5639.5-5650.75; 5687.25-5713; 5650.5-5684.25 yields 0.0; 20.4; 20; 20.2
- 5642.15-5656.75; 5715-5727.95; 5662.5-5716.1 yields 2.8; 20.7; 21.5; 21.1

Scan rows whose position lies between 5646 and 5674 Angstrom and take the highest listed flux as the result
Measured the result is 21.35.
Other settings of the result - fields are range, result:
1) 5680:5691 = 20.87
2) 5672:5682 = 21.07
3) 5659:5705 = 21.17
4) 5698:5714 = 20.79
